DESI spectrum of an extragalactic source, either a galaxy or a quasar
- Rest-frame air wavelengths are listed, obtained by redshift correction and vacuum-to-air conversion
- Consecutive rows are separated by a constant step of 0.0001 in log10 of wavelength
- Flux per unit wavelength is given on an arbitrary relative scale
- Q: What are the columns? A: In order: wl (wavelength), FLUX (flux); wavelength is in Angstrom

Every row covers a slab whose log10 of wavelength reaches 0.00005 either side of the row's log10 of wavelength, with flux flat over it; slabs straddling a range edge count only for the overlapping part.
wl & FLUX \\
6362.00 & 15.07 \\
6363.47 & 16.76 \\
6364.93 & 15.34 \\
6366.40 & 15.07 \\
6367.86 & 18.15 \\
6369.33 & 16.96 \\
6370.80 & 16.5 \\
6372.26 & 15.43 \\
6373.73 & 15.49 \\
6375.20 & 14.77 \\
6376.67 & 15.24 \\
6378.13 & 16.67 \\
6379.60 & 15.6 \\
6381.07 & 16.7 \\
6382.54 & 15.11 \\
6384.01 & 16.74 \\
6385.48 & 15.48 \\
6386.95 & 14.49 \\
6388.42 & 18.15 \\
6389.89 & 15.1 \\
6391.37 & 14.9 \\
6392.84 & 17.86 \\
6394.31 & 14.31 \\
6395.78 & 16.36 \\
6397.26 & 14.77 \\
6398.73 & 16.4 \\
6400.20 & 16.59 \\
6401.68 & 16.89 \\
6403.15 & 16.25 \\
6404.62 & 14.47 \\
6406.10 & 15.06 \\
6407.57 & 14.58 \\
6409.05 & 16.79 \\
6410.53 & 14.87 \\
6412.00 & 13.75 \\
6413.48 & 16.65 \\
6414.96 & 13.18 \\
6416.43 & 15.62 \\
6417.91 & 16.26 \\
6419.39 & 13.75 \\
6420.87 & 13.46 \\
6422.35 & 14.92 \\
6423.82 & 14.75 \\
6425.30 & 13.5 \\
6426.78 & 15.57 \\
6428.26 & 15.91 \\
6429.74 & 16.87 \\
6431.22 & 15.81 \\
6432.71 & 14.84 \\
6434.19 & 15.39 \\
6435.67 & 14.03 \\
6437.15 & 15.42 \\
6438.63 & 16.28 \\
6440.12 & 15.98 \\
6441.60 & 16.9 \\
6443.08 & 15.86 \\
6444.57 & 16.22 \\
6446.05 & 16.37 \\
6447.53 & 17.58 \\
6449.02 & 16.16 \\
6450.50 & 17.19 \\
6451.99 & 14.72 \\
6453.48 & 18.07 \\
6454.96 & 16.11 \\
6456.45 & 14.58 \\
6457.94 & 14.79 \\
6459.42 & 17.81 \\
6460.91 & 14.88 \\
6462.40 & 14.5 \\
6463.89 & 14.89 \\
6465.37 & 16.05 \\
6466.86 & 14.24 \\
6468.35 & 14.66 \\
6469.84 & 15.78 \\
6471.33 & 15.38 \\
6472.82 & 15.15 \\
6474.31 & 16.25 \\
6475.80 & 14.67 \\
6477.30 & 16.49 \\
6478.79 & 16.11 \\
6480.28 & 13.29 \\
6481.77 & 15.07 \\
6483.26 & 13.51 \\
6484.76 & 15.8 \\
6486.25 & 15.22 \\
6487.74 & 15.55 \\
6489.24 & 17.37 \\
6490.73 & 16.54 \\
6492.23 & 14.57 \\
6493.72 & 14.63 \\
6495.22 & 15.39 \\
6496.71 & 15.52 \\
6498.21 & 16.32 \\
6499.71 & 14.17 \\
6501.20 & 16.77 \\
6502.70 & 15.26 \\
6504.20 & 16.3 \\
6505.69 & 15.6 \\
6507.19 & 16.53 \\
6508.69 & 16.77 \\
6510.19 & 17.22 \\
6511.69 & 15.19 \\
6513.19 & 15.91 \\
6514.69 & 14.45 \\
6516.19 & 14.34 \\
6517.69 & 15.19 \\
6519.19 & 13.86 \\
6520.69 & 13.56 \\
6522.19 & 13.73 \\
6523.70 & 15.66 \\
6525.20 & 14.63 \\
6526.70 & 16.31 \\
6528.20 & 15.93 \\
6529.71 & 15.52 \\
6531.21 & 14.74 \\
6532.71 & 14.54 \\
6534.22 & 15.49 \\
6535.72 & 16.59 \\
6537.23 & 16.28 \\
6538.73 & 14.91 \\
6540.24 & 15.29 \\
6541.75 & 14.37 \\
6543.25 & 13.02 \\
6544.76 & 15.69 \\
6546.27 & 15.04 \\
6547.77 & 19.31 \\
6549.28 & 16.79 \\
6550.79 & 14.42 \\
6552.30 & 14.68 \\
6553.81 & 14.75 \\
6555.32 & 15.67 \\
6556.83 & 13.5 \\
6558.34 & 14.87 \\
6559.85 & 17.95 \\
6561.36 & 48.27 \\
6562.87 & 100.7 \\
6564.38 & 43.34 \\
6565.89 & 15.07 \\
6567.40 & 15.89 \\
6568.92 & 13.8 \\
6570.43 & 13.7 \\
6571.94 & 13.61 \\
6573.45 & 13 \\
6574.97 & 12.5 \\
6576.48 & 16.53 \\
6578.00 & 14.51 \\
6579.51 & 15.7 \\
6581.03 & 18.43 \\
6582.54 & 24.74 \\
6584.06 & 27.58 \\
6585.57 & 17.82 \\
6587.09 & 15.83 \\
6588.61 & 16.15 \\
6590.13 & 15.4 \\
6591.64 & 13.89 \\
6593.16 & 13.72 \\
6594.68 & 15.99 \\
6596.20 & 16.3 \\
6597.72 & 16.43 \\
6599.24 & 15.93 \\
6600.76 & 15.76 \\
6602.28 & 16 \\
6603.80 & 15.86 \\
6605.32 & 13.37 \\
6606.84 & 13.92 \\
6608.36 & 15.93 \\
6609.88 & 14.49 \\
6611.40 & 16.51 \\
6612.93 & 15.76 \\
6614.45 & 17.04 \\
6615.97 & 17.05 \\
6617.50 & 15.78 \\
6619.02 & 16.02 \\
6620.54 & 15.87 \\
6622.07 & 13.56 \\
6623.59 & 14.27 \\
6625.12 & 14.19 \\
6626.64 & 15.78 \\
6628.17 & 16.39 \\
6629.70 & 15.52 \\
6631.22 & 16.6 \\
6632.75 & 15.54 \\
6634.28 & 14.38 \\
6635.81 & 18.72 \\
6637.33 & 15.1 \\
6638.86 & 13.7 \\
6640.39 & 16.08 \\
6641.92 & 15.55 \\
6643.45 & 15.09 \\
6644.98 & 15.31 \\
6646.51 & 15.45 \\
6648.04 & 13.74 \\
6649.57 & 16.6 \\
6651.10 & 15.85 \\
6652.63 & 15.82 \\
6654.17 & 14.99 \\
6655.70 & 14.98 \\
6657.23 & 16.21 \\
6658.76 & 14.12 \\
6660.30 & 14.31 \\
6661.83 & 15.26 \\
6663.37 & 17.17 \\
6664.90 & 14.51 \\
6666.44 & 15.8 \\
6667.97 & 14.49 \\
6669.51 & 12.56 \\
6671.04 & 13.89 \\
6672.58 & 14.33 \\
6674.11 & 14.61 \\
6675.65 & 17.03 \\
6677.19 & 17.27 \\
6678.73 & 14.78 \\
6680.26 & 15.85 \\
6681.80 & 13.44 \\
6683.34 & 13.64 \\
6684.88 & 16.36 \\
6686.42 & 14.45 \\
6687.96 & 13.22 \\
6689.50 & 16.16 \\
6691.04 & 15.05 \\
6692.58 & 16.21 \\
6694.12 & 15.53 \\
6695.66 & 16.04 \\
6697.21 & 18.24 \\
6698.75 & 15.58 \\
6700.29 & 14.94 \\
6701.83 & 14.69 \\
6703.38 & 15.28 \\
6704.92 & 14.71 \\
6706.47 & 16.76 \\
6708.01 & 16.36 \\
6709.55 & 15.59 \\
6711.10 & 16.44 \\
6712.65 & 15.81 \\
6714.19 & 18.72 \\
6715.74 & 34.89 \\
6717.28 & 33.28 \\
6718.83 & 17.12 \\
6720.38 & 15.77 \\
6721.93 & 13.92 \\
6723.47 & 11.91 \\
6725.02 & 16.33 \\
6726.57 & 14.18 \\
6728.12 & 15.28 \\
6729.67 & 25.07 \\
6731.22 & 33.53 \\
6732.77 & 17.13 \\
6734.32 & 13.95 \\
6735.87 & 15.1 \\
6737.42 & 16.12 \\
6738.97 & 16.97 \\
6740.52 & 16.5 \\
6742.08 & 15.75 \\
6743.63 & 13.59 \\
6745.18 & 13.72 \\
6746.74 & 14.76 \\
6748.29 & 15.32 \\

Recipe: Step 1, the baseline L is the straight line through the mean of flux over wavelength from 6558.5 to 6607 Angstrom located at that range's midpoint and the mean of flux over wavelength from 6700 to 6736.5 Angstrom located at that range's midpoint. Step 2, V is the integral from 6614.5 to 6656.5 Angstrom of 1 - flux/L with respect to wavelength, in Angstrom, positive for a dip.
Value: 8.9 Angstrom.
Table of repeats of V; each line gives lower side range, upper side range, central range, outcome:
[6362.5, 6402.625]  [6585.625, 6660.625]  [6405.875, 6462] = 1.20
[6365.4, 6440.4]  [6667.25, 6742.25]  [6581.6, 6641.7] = 0.96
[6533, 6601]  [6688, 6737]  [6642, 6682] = 6.58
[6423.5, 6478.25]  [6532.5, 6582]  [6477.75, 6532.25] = 7.27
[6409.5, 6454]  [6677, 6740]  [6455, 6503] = 1.32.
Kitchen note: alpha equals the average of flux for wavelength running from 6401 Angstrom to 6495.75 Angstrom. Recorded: 15.5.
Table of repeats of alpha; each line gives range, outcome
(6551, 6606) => 19.9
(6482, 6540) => 15.4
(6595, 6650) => 15.5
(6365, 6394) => 16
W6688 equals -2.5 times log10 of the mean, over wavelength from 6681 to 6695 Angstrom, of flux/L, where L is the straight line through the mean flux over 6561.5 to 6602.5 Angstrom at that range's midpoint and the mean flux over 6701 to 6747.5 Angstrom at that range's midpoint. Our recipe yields 0.23 mag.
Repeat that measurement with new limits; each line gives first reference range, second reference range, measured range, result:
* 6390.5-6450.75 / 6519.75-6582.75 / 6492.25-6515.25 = 0.13 mag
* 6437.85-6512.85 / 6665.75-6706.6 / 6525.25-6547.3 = 0.02 mag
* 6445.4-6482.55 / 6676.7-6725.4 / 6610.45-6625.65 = 0.05 mag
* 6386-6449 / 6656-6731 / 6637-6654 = 0.07 mag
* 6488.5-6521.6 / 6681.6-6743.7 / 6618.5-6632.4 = 0.08 mag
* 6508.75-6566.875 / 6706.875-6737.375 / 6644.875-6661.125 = 0.24 mag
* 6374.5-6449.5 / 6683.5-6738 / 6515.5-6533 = 0.10 mag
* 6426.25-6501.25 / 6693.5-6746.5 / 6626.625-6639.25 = 0.07 mag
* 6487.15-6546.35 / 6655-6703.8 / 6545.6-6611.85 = -0.25 mag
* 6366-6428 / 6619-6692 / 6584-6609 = -0.04 mag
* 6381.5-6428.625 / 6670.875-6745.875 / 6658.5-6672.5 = 0.13 mag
